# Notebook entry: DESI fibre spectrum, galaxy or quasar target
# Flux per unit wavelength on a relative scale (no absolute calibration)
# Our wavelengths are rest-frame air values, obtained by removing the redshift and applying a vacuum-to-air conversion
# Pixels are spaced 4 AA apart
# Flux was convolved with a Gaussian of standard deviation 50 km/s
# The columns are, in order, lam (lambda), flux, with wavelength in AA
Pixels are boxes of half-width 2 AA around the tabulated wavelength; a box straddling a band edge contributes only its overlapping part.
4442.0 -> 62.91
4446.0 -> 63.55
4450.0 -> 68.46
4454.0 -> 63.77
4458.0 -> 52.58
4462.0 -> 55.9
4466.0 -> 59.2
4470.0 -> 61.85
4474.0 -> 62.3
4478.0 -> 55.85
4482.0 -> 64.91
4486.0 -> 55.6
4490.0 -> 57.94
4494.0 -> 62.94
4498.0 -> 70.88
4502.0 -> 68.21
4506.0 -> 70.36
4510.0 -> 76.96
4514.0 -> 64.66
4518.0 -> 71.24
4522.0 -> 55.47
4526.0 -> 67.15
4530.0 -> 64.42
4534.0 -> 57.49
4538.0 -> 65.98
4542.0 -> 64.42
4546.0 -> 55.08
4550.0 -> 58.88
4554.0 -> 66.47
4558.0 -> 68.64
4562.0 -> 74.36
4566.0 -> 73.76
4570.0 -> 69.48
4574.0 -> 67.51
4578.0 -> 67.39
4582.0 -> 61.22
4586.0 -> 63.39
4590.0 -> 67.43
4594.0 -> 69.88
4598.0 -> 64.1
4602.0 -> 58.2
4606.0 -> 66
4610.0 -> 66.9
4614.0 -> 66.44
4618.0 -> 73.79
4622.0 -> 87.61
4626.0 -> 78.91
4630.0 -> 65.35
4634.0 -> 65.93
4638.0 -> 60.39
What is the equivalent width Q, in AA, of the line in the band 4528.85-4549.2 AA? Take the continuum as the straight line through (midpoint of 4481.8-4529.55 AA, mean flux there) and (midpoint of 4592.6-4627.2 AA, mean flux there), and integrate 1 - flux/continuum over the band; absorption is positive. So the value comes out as 1.7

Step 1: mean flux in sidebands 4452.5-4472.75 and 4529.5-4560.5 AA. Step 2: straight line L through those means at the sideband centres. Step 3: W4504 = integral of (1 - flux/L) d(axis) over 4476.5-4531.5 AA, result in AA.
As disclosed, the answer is -3.7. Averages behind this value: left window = 58.7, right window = 62.8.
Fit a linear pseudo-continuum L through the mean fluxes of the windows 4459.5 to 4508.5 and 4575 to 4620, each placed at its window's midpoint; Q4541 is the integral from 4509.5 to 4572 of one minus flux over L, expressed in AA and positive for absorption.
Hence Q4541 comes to -1.5 AA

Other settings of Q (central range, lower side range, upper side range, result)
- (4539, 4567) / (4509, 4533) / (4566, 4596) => 0.4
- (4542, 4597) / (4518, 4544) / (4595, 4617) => -1.9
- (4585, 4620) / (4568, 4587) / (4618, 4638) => 1.6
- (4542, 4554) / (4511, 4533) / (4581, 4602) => 0.9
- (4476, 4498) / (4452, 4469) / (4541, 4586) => -0.1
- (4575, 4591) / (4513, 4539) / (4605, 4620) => 0.5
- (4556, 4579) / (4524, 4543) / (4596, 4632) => -1.4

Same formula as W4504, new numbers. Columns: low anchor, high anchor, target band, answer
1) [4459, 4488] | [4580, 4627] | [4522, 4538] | 0.2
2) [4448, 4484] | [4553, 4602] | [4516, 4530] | -0.1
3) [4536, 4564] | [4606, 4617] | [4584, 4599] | 0.0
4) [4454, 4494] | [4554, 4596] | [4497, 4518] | -2.8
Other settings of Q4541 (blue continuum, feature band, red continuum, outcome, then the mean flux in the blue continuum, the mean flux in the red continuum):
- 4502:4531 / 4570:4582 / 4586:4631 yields 0.3 AA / 67.3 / 69.3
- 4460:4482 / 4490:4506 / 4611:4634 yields -1.2 AA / 59.6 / 73.4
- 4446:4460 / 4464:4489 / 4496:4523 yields 1.9 AA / 61.9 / 68.7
